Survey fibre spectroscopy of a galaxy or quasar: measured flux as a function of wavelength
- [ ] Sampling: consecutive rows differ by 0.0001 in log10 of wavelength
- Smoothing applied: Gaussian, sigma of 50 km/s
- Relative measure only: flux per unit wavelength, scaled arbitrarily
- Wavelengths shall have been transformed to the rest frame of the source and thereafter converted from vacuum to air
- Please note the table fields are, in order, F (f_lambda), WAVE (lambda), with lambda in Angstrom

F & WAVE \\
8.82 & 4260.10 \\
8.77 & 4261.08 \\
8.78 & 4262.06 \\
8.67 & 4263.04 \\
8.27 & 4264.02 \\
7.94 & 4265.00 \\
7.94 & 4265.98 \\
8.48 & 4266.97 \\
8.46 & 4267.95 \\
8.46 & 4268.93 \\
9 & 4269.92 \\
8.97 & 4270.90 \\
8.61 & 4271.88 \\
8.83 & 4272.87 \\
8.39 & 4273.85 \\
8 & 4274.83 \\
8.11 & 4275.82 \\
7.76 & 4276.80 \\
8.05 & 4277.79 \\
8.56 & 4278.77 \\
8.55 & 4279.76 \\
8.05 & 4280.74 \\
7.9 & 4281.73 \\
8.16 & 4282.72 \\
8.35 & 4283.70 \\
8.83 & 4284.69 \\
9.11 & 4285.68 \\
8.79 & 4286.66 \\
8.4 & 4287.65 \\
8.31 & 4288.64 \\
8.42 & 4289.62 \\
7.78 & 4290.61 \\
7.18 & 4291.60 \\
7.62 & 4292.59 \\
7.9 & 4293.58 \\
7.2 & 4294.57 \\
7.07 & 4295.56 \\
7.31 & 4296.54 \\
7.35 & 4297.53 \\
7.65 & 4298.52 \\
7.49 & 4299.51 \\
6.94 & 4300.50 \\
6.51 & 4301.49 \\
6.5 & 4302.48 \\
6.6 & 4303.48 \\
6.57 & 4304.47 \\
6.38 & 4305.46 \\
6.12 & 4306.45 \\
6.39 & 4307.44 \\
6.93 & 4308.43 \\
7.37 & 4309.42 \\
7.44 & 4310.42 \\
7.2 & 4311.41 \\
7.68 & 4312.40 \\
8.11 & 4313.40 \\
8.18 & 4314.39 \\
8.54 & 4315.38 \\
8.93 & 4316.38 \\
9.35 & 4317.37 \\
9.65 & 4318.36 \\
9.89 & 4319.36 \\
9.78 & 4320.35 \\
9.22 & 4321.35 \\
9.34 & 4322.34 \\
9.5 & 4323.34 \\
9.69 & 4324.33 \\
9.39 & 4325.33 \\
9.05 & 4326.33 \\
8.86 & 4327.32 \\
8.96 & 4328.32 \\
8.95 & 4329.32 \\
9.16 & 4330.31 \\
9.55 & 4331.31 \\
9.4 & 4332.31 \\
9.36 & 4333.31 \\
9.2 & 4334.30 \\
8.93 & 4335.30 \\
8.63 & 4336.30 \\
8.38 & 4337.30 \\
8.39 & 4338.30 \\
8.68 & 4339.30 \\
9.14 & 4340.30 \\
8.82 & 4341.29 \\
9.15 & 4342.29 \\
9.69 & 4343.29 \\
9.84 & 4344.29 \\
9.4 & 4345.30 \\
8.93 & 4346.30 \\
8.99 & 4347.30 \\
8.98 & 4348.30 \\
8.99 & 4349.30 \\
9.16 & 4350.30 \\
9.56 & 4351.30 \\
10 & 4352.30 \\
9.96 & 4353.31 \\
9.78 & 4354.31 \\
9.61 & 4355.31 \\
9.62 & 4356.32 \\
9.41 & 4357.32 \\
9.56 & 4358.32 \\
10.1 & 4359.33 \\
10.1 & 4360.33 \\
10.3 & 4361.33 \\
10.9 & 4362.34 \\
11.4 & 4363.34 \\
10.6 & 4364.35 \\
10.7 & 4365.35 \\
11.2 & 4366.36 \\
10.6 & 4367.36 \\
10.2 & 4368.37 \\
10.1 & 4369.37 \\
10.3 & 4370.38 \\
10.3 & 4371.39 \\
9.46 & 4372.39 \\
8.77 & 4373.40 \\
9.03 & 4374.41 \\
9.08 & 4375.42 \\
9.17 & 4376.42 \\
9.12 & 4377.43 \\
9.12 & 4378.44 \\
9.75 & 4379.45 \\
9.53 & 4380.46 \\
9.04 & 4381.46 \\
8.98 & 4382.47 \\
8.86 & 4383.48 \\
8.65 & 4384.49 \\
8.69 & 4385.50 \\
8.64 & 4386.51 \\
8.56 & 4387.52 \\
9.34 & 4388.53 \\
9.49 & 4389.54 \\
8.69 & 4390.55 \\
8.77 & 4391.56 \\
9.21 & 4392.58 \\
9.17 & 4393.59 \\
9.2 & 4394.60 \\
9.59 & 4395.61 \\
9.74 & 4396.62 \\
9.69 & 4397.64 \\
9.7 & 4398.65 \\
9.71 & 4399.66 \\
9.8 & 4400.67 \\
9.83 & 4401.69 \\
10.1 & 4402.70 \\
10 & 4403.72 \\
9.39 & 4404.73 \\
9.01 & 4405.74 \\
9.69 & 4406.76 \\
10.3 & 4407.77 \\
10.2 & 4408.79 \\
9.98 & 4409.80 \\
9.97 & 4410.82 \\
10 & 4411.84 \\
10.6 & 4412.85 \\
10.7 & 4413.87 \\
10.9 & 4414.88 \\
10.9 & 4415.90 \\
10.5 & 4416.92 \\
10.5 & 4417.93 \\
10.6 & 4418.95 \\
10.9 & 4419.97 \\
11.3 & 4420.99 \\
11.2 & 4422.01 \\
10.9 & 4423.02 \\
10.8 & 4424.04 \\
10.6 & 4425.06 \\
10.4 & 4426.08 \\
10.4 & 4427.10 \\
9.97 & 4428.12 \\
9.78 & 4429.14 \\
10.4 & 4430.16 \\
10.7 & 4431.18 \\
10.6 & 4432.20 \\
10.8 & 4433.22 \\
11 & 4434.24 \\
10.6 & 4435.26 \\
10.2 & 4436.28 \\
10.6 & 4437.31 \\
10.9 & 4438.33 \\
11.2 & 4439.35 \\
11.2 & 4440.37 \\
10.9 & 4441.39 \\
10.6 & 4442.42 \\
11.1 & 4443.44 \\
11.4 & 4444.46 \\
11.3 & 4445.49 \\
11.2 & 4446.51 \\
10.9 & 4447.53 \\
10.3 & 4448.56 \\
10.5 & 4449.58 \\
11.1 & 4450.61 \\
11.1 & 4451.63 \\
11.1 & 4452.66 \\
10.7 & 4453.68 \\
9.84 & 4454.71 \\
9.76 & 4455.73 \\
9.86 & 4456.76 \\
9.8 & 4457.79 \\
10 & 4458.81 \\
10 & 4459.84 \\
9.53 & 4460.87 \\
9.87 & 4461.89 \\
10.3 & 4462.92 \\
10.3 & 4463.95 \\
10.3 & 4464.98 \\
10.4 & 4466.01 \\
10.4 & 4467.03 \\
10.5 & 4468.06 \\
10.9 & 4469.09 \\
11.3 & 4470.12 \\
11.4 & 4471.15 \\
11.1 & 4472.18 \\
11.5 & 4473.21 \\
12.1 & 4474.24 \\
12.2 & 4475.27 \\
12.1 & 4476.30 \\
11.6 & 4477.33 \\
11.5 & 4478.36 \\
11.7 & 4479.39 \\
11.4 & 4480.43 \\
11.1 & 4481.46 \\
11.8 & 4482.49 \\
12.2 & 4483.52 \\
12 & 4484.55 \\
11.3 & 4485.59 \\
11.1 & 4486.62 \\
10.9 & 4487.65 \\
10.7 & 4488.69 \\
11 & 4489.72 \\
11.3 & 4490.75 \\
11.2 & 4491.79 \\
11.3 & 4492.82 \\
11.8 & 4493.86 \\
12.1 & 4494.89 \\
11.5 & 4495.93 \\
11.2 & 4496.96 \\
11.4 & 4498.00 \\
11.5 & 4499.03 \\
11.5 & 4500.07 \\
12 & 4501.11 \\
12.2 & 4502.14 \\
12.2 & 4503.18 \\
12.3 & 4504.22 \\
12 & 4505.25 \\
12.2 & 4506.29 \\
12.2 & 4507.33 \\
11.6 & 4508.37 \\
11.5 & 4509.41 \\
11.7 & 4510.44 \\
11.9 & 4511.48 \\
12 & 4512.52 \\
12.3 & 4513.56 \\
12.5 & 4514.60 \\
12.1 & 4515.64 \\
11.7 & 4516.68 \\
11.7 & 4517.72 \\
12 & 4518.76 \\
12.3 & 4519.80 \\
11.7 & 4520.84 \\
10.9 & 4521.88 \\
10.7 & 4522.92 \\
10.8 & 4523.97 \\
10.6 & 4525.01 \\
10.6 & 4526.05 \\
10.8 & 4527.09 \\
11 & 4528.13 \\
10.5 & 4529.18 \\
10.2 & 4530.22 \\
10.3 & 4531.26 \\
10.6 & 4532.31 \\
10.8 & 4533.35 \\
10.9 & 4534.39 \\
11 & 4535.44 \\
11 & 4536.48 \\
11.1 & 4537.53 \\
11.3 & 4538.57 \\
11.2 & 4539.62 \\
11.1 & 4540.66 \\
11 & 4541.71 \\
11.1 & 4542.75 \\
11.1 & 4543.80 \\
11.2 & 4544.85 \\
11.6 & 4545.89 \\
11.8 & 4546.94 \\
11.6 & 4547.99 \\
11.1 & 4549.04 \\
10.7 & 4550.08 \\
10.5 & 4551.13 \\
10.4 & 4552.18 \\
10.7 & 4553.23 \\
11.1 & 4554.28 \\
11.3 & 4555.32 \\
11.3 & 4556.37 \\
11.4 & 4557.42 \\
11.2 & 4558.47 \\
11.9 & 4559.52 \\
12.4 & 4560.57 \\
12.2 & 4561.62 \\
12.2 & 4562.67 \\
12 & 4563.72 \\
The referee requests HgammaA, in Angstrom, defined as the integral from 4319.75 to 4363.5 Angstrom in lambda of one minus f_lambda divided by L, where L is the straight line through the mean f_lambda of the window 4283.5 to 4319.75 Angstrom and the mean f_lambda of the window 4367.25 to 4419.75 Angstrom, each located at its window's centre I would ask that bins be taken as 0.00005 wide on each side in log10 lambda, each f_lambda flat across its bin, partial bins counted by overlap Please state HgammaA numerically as -4.3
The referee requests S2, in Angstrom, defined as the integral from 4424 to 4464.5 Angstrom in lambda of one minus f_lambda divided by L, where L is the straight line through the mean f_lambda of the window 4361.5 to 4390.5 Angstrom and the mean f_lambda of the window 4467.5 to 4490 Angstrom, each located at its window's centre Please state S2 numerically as 1.04 Angstrom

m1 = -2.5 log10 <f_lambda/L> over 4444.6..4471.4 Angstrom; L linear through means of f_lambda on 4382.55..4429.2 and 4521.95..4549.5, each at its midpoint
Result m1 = -0.02 mag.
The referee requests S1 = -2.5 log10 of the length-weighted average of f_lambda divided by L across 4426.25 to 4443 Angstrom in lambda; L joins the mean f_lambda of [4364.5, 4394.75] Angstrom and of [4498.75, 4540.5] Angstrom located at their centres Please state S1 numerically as -0.043 mag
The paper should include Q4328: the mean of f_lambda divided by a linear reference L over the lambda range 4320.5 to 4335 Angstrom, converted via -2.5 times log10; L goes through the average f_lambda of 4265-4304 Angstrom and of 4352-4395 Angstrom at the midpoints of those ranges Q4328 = -0.060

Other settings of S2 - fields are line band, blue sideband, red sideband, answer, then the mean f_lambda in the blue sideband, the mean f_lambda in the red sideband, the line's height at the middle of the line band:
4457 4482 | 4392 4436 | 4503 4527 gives 0.4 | 10.2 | 11.7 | 11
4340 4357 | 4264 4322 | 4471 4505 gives -0.7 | 7.99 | 11.6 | 9.02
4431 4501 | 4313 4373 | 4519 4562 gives -3.3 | 9.5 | 11.1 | 10.5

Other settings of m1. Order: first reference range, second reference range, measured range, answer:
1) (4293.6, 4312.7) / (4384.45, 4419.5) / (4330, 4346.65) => -0.143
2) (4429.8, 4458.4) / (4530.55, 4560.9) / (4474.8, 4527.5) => -0.065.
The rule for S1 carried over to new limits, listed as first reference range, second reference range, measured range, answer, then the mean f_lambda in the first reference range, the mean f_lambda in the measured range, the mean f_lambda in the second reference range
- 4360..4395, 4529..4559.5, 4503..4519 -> -0.12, 9.57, 12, 11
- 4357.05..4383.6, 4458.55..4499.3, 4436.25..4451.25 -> -0.02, 9.86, 10.9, 11.2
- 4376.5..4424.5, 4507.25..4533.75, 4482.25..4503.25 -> -0.05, 9.77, 11.5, 11.3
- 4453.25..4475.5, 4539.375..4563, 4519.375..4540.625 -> 0.02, 10.5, 10.9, 11.3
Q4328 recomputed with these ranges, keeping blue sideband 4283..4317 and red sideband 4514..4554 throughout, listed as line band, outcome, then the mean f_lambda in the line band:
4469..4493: -0.115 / 11.5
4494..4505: -0.118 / 11.8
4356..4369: -0.214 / 10.4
